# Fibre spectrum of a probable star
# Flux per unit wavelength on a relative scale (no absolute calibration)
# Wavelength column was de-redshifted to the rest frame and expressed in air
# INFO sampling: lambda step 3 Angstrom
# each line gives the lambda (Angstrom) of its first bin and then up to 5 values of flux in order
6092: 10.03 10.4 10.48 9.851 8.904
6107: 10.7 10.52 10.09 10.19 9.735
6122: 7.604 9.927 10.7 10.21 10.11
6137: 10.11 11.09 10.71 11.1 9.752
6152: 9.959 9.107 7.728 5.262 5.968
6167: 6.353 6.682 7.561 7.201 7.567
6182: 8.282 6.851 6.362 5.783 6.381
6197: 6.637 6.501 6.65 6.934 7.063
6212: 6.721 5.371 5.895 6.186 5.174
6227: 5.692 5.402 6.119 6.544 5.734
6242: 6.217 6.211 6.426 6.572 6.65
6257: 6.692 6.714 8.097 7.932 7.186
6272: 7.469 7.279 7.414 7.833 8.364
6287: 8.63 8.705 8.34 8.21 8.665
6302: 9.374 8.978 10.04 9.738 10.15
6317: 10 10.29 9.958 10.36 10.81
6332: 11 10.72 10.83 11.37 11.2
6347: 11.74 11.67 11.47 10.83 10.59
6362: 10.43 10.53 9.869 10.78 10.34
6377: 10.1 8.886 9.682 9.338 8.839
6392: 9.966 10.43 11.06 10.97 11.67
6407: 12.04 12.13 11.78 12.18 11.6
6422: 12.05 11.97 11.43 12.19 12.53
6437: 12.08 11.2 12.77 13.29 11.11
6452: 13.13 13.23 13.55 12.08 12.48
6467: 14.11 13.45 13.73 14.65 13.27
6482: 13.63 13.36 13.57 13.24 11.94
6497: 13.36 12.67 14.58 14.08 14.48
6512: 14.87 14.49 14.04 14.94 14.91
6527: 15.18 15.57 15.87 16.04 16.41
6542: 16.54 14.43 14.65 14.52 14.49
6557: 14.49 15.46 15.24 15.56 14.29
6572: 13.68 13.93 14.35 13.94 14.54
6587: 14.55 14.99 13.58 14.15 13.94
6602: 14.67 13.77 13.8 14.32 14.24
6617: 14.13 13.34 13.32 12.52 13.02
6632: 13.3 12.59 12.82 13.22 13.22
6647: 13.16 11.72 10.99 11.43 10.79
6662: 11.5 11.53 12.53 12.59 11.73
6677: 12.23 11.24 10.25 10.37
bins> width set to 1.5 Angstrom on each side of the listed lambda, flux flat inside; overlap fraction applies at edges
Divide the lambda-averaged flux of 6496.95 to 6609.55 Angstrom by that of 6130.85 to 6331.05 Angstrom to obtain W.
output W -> 1.9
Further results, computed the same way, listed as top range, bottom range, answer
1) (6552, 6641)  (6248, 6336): 1.62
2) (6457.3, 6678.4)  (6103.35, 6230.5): 1.72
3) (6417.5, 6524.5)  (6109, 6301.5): 1.71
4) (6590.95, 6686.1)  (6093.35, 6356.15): 1.51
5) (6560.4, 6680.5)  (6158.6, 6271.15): 2.03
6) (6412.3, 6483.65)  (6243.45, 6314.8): 1.59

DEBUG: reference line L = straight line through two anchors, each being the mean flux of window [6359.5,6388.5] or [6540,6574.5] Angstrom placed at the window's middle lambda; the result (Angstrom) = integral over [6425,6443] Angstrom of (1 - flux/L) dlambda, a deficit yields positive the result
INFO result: -0.6 Angstrom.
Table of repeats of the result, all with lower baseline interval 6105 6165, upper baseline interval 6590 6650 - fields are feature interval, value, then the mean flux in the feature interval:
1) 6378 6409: 3.6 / 10.3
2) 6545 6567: -3.2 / 14.9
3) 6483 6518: -3.2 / 13.7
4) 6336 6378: 1.9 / 10.8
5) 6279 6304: 5.4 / 8.5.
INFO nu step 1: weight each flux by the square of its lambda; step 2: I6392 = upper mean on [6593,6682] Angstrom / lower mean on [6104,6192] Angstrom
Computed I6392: 1.7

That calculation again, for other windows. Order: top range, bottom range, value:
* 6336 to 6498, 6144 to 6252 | 1.85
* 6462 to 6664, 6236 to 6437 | 1.54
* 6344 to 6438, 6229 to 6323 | 1.45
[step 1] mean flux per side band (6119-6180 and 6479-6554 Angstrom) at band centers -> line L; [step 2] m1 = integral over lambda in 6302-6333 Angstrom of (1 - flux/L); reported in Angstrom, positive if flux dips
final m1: 3.5 Angstrom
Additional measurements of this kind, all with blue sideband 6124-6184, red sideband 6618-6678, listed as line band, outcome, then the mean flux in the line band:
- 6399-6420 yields -2.2 Angstrom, 11.8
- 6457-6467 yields -1.7 Angstrom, 12.9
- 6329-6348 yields -1.9 Angstrom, 11.1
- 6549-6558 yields -2.2 Angstrom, 14.5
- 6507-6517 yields -2.8 Angstrom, 14.6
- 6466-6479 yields -3.3 Angstrom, 13.9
